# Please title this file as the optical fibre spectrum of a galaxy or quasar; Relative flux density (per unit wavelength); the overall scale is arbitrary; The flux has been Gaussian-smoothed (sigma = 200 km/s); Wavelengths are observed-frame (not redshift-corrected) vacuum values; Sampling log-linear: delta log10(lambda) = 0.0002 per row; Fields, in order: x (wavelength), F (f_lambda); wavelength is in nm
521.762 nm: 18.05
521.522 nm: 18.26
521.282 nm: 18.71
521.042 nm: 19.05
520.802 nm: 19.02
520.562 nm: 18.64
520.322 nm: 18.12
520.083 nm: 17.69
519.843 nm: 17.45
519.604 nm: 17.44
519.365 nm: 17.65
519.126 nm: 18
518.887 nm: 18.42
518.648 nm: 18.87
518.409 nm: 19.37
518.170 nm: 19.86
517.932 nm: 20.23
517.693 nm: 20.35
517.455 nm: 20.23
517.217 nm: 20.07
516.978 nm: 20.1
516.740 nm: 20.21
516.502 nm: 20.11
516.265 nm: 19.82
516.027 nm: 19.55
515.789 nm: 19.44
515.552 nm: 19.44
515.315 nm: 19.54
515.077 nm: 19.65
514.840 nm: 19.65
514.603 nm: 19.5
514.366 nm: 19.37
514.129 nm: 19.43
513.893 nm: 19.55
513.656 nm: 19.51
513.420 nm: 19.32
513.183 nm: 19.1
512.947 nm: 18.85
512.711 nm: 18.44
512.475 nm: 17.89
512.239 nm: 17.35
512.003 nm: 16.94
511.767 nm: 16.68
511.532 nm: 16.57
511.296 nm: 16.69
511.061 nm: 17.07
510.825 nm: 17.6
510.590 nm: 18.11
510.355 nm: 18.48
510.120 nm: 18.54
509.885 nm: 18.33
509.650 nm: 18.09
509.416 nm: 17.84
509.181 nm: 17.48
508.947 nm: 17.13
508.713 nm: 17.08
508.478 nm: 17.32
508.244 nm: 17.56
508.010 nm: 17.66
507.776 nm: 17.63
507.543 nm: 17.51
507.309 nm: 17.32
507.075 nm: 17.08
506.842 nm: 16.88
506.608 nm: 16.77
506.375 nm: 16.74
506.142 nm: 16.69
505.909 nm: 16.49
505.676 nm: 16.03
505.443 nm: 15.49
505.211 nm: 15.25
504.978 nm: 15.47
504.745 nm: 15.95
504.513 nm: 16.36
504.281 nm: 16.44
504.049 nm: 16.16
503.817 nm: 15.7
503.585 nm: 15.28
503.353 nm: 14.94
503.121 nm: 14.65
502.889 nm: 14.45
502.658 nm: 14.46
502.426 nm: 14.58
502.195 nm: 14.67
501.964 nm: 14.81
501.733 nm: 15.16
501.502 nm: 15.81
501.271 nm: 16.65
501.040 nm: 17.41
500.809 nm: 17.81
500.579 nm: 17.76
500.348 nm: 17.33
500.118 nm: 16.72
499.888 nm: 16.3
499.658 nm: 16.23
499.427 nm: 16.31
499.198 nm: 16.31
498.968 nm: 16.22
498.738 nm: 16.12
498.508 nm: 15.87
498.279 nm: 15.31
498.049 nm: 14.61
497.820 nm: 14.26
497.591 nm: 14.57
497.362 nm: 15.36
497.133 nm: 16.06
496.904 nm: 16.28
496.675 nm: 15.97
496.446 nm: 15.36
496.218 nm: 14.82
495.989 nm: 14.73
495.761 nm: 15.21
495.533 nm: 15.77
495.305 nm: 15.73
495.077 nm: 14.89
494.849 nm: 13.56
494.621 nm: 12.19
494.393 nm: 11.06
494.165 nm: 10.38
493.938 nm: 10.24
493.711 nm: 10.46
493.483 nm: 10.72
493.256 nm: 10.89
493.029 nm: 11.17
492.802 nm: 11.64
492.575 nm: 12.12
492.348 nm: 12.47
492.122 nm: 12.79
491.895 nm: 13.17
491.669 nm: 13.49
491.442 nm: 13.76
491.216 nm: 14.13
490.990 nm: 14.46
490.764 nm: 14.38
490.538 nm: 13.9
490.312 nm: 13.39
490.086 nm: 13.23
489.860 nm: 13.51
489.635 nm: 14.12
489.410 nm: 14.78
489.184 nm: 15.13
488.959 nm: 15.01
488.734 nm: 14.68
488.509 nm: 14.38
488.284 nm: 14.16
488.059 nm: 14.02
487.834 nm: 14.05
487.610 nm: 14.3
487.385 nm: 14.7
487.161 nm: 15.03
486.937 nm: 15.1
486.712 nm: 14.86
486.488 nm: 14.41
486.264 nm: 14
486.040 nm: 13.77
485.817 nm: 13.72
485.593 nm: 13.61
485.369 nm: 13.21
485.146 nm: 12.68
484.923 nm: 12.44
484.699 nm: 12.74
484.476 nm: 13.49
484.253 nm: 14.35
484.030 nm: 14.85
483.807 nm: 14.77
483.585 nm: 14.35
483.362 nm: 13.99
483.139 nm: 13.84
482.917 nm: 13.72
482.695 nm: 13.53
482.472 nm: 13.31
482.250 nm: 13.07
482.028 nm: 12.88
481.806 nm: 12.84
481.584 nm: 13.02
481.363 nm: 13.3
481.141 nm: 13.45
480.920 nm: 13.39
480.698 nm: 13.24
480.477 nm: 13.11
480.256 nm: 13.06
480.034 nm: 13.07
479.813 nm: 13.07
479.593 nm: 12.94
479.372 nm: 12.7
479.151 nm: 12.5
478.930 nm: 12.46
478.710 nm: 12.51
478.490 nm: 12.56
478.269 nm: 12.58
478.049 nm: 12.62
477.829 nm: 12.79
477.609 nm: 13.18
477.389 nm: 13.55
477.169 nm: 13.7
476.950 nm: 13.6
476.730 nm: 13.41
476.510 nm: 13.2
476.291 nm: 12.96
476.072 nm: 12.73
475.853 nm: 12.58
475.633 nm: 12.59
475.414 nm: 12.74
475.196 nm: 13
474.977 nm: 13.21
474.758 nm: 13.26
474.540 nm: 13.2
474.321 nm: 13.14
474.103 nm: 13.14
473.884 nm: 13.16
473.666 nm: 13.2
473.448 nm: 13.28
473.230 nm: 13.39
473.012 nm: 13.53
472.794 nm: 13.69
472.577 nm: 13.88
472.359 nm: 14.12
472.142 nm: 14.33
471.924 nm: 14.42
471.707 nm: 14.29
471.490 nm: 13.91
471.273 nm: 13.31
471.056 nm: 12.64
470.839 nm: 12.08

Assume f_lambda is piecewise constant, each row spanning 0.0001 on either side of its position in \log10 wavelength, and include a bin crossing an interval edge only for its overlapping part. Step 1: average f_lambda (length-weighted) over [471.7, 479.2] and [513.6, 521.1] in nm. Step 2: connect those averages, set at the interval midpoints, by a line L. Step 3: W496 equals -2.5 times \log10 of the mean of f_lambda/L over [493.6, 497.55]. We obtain 0.15 mag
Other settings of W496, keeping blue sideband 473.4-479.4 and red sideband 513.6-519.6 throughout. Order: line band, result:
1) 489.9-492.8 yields 0.15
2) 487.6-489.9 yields 0.04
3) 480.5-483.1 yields 0.05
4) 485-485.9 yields 0.09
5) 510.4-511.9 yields 0.09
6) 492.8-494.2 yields 0.41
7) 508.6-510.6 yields 0.03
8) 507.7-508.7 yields 0.04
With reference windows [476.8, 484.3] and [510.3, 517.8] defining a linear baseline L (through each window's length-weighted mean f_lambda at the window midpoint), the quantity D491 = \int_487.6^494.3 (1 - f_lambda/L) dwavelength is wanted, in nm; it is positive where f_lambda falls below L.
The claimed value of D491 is 0.829 nm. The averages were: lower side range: 13.3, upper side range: 18.9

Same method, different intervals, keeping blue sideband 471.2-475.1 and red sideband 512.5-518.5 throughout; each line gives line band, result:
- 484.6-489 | 0.423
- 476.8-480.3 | 0.344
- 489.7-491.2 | 0.206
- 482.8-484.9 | 0.161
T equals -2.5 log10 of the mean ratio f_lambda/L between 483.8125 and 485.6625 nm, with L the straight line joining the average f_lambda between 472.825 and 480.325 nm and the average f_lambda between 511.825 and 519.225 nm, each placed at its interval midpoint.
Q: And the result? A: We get 0.07 mag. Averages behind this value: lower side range 13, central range 13.5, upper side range 19.3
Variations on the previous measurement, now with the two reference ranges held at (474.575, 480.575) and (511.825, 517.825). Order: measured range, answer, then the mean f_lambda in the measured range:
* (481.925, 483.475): 0.03 mag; 13.5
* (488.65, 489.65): 0.01 mag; 14.8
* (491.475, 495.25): 0.28 mag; 12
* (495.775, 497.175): 0.05 mag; 15.5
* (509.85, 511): 0.02 mag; 18.1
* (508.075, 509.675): 0.05 mag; 17.5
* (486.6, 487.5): -0.03 mag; 14.9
